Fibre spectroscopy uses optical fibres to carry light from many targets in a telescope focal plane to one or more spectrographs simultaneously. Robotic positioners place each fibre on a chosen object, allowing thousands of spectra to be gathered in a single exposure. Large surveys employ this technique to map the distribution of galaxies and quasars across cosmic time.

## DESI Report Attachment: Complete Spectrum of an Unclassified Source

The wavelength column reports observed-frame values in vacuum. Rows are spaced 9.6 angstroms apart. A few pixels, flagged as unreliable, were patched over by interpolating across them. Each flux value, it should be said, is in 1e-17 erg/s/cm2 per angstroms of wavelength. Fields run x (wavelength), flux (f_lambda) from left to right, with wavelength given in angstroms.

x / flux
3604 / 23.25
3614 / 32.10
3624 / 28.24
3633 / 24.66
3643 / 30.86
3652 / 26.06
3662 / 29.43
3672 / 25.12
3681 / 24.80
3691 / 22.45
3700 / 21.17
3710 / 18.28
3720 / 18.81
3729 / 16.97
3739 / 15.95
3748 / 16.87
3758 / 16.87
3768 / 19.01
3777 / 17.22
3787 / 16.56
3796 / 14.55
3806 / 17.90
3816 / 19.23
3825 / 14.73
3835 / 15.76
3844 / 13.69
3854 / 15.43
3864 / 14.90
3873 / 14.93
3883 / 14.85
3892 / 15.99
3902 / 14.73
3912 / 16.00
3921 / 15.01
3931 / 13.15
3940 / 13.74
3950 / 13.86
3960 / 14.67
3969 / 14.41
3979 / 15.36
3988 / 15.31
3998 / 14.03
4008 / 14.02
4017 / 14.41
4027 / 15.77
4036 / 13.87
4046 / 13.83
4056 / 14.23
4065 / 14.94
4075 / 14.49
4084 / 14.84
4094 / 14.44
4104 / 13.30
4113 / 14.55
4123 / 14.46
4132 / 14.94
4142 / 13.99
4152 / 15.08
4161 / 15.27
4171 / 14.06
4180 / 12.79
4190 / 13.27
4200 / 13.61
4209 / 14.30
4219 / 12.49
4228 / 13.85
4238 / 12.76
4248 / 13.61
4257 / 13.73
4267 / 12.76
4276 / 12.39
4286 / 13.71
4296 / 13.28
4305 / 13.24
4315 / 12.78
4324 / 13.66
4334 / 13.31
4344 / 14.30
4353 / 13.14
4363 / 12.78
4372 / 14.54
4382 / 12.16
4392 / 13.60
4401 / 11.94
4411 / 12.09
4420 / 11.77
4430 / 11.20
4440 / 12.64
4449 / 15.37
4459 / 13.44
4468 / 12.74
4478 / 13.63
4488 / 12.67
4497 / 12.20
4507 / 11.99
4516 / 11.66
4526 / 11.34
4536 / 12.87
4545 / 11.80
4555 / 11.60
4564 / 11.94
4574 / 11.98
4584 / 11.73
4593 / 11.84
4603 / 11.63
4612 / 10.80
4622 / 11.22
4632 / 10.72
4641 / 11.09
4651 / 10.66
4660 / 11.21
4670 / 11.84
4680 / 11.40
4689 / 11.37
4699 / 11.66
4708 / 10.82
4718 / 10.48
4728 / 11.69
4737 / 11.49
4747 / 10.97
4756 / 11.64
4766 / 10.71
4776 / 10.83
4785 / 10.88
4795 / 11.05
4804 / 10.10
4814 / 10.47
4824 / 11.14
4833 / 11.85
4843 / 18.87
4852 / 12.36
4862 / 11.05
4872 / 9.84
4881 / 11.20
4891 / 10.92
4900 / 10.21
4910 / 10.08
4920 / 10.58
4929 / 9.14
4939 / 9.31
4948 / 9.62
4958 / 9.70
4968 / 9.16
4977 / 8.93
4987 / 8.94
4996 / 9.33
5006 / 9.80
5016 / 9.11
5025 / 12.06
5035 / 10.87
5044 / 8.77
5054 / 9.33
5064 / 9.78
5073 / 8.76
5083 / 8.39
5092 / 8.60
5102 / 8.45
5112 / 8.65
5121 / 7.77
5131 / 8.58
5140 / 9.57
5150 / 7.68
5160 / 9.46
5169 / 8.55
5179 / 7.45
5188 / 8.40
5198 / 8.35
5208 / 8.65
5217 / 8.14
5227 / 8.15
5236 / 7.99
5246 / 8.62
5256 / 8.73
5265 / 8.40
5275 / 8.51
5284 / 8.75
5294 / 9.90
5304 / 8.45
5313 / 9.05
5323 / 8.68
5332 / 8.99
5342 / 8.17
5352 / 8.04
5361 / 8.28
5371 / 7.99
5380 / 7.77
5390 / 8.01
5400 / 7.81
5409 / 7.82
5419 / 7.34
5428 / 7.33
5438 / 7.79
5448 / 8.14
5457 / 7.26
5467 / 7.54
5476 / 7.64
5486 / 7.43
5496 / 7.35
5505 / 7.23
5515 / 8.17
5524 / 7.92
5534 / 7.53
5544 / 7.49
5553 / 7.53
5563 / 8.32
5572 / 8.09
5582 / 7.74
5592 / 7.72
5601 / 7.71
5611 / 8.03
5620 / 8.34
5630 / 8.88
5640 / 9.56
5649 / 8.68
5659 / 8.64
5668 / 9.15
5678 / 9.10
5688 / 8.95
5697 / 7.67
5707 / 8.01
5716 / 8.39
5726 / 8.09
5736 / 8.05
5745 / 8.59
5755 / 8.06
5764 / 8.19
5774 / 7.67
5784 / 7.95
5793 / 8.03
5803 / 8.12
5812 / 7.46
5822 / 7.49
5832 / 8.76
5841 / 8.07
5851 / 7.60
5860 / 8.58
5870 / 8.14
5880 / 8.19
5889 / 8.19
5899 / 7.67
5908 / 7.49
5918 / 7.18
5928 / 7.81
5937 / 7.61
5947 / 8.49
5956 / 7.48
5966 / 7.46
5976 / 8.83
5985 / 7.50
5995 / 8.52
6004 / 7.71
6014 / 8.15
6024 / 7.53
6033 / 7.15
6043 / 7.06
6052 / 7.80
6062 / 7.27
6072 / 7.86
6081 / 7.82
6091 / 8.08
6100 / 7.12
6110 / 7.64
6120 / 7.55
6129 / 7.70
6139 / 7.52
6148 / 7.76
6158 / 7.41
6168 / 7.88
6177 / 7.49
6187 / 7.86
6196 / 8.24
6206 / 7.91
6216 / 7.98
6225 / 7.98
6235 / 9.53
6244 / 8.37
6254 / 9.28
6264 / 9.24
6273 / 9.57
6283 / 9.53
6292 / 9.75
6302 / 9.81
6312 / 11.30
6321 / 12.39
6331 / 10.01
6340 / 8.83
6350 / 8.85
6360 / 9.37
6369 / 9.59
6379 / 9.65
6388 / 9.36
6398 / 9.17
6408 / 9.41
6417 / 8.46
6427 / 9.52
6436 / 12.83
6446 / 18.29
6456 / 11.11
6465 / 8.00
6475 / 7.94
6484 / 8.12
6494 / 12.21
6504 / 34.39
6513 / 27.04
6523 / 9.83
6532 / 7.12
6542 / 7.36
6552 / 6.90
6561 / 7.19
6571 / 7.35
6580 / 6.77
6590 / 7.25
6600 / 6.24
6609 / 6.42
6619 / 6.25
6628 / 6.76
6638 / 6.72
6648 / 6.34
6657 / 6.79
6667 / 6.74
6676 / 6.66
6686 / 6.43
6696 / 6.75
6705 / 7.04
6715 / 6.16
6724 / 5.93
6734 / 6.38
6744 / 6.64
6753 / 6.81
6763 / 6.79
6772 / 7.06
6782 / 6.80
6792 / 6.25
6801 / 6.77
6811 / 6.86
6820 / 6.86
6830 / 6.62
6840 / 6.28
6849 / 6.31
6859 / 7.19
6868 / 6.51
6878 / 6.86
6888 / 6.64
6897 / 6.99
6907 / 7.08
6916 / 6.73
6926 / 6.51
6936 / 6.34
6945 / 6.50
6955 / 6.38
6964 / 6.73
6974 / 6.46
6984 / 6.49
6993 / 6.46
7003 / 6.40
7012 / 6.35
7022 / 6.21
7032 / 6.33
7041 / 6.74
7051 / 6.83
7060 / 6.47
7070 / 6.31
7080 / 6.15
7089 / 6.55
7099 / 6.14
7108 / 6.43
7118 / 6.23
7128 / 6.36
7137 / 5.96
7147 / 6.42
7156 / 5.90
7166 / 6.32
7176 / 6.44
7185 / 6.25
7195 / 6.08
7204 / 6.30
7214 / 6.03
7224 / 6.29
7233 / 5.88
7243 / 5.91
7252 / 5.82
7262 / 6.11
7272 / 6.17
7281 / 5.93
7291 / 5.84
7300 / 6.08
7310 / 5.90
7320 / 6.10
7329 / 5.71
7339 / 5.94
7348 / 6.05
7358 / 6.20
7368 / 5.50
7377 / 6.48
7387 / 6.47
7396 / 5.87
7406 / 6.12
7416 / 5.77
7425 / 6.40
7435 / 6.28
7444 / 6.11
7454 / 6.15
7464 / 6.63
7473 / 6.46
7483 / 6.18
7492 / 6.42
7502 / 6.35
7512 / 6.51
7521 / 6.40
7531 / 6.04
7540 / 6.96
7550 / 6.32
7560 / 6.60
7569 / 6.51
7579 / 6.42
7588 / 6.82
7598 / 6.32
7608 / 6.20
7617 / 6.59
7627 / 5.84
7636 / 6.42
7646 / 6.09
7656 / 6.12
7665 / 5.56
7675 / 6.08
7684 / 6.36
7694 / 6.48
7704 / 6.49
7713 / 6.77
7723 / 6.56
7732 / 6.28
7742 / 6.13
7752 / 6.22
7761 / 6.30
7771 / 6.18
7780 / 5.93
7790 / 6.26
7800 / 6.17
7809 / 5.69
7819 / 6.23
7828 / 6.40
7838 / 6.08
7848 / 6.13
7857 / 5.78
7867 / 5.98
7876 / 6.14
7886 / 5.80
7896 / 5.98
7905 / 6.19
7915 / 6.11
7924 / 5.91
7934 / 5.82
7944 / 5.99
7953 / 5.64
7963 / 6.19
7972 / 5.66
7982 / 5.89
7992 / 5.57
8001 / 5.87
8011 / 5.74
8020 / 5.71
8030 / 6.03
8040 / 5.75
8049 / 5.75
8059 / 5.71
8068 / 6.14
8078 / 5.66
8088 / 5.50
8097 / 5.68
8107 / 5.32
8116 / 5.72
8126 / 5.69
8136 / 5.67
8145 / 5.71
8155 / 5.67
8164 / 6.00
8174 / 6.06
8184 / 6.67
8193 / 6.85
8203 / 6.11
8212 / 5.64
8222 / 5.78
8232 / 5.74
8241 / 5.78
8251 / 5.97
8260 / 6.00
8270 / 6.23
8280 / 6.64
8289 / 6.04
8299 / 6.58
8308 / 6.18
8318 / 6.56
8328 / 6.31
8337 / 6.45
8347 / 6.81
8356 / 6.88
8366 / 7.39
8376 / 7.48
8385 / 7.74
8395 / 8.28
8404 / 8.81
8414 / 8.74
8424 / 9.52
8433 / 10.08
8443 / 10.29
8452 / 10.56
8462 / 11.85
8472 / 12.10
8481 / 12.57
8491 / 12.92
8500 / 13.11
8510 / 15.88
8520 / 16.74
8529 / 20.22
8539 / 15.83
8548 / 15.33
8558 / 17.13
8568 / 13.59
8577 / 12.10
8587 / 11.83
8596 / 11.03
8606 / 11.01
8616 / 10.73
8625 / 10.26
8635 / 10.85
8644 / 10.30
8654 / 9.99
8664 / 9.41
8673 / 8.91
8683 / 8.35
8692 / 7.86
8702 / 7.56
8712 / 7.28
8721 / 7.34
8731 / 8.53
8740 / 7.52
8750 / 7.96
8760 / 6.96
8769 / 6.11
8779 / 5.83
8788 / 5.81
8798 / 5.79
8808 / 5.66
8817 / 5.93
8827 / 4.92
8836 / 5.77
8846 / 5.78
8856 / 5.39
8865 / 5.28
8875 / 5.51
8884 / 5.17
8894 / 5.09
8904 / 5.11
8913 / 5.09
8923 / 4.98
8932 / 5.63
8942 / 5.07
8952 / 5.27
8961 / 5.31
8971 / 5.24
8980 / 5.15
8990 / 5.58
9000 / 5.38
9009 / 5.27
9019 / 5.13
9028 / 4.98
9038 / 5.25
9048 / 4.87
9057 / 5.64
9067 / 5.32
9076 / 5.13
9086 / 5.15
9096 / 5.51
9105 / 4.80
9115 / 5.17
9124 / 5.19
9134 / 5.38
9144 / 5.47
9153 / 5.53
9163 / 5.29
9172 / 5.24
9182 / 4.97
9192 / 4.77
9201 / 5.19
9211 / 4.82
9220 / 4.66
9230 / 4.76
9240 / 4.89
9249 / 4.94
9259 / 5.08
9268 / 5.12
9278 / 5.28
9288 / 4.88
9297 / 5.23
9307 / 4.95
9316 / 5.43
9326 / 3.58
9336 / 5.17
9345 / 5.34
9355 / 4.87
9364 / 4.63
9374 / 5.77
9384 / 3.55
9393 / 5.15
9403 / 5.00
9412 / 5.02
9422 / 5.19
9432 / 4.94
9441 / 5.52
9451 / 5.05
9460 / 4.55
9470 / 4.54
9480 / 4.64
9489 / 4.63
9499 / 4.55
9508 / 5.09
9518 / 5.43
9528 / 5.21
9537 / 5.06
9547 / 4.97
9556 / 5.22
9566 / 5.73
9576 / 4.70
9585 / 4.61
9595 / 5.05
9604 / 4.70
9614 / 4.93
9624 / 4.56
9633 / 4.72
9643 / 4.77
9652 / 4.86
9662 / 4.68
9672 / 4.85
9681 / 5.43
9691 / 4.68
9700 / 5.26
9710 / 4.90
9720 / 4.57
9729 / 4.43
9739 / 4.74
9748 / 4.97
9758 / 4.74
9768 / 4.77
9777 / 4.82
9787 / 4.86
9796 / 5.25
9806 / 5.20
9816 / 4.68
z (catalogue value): 0.299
